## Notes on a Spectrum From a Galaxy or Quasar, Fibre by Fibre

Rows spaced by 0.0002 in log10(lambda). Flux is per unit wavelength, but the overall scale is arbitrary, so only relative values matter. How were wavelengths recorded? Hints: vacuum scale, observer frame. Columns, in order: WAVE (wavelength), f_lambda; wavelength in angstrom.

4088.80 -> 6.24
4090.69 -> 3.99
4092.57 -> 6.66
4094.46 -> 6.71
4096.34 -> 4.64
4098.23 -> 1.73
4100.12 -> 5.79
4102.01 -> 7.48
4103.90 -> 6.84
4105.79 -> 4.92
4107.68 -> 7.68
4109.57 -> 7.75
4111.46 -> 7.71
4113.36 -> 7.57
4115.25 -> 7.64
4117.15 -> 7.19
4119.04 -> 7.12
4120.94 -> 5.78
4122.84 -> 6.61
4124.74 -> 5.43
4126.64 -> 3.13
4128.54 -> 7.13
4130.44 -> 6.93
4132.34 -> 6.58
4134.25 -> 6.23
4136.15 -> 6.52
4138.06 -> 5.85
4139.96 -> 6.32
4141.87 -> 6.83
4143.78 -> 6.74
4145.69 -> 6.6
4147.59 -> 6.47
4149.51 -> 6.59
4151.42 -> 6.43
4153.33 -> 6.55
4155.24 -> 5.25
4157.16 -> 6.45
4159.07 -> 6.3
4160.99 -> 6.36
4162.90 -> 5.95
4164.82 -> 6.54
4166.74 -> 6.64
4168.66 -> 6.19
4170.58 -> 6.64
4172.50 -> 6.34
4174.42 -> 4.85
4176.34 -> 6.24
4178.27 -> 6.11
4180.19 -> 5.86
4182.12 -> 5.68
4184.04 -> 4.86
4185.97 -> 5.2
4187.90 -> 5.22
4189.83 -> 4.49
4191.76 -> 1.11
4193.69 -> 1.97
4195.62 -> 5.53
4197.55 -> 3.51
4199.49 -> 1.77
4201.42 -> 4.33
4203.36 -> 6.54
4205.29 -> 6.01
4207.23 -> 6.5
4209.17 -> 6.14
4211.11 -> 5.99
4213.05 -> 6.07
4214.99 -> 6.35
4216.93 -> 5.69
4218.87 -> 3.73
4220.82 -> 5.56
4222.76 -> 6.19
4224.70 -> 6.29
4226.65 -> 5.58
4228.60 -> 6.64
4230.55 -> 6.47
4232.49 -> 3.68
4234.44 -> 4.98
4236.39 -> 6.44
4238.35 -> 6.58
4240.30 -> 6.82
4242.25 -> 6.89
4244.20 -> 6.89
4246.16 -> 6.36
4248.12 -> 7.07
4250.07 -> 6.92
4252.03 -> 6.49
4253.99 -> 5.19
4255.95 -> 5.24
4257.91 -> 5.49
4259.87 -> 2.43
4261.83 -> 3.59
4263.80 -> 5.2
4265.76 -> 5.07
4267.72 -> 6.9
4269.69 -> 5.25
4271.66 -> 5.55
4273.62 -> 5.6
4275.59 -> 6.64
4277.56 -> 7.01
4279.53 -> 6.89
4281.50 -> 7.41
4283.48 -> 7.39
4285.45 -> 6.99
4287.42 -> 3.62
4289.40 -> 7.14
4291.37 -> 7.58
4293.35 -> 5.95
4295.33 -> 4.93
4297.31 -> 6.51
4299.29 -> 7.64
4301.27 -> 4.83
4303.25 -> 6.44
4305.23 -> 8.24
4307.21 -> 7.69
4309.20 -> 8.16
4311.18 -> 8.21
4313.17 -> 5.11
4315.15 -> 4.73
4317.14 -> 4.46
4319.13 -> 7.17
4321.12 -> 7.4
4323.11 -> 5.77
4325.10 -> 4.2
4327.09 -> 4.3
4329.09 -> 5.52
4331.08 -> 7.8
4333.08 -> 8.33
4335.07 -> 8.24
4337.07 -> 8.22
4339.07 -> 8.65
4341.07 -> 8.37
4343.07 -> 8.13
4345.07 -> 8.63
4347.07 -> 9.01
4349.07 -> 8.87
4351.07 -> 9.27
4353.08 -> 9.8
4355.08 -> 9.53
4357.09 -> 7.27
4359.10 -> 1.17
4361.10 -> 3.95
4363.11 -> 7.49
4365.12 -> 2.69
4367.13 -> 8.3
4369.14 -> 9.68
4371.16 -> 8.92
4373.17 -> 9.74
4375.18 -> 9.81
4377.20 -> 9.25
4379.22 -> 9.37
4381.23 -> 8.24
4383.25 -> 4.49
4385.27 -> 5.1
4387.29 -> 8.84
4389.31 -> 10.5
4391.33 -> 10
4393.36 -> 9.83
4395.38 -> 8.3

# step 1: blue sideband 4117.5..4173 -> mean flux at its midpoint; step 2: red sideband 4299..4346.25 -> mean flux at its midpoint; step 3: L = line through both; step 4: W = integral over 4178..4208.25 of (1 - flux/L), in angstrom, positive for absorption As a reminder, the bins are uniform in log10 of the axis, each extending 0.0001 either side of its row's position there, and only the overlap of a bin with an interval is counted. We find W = 8.6 angstrom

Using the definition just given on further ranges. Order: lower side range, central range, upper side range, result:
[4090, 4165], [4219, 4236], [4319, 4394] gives 3.2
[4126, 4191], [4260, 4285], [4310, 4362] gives 2.8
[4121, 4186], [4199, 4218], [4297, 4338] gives 2.0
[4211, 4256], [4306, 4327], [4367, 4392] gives 3.5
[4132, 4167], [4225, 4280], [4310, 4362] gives 7.2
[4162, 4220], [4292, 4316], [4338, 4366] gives 0.6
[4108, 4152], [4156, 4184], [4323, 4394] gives 2.8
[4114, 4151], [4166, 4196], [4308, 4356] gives 6.7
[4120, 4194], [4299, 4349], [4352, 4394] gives 2.2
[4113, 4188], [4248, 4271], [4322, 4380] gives 5.4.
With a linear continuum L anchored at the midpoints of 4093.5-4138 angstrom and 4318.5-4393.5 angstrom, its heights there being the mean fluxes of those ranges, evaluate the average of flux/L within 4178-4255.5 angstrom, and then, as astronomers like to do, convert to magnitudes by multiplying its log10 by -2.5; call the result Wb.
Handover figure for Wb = 0.246 mag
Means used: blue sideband 6.3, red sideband 7.66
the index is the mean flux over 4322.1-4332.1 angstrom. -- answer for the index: 5.52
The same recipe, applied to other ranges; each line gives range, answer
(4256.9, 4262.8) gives 3.85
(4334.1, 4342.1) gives 8.36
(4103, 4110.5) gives 6.8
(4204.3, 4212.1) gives 6.16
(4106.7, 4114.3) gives 7.66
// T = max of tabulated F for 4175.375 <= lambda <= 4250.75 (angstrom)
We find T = 7.07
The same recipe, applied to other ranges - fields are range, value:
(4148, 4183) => 6.64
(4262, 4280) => 7.01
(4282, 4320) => 8.24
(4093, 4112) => 7.75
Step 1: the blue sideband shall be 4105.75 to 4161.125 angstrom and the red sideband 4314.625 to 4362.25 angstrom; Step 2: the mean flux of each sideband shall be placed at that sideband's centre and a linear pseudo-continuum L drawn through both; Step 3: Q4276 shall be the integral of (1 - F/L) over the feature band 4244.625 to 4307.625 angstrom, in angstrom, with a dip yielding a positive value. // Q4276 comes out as 7.3 angstrom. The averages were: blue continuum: 6.52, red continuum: 7.06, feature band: 6.1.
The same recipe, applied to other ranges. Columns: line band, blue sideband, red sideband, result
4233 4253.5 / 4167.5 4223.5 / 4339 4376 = -1.6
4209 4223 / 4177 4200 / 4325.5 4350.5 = -2.0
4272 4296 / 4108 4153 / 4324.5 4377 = 2.8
